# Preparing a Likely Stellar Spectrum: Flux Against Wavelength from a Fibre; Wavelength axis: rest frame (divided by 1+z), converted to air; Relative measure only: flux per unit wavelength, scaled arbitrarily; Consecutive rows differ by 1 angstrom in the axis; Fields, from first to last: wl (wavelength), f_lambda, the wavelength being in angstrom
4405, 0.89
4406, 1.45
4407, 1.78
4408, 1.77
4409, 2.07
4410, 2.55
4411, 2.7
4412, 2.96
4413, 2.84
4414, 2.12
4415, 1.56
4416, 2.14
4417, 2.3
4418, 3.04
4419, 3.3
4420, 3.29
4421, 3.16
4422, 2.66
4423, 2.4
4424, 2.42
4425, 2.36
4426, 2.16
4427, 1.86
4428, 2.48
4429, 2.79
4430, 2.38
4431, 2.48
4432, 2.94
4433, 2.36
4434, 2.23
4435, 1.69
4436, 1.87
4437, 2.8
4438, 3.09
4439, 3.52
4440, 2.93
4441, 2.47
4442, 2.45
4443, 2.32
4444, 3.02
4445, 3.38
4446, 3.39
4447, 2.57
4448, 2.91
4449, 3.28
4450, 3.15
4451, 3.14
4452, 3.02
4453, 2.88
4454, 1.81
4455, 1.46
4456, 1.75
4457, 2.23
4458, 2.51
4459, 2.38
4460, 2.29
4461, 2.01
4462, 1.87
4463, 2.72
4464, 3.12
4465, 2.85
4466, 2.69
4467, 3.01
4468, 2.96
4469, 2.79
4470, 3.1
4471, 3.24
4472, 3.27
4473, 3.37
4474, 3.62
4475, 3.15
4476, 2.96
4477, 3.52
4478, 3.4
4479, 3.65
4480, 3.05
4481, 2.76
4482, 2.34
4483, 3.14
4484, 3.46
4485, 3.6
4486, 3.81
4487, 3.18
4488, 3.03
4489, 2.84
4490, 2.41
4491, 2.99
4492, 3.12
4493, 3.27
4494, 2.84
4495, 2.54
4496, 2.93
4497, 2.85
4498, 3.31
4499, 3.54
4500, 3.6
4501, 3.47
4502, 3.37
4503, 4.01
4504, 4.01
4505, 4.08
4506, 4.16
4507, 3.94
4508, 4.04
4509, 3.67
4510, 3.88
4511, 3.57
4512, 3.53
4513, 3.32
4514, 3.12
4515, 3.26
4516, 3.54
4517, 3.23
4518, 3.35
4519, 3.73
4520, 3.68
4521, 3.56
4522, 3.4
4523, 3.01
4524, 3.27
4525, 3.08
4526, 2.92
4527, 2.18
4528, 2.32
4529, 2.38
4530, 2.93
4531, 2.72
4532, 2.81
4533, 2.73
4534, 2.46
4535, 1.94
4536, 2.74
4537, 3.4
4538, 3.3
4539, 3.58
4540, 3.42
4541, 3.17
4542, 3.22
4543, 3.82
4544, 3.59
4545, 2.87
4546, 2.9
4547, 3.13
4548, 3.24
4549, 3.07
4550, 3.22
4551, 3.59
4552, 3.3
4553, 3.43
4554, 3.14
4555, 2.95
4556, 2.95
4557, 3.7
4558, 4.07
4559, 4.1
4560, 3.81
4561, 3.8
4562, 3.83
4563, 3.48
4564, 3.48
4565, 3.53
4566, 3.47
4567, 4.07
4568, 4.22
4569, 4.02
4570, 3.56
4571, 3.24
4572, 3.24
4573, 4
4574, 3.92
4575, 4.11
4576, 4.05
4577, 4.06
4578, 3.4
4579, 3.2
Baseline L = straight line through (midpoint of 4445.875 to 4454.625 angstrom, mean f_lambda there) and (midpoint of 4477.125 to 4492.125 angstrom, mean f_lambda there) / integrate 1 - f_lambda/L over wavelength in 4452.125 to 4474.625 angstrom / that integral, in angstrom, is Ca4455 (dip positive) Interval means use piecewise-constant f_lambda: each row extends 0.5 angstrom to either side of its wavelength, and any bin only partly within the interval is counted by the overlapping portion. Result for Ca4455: 2.5 angstrom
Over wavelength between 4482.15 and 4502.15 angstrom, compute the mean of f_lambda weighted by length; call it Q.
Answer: 3.15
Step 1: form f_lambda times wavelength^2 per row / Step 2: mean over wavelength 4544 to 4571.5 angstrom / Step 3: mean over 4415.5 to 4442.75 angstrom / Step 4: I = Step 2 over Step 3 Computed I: 1.44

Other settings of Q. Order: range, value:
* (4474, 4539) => 3.22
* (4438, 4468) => 2.67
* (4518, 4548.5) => 3.05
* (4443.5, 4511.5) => 3.08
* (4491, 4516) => 3.47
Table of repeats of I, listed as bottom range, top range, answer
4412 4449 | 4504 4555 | 1.30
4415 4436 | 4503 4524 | 1.51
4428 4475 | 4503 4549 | 1.25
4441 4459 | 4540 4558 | 1.29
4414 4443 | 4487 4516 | 1.38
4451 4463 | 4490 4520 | 1.56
